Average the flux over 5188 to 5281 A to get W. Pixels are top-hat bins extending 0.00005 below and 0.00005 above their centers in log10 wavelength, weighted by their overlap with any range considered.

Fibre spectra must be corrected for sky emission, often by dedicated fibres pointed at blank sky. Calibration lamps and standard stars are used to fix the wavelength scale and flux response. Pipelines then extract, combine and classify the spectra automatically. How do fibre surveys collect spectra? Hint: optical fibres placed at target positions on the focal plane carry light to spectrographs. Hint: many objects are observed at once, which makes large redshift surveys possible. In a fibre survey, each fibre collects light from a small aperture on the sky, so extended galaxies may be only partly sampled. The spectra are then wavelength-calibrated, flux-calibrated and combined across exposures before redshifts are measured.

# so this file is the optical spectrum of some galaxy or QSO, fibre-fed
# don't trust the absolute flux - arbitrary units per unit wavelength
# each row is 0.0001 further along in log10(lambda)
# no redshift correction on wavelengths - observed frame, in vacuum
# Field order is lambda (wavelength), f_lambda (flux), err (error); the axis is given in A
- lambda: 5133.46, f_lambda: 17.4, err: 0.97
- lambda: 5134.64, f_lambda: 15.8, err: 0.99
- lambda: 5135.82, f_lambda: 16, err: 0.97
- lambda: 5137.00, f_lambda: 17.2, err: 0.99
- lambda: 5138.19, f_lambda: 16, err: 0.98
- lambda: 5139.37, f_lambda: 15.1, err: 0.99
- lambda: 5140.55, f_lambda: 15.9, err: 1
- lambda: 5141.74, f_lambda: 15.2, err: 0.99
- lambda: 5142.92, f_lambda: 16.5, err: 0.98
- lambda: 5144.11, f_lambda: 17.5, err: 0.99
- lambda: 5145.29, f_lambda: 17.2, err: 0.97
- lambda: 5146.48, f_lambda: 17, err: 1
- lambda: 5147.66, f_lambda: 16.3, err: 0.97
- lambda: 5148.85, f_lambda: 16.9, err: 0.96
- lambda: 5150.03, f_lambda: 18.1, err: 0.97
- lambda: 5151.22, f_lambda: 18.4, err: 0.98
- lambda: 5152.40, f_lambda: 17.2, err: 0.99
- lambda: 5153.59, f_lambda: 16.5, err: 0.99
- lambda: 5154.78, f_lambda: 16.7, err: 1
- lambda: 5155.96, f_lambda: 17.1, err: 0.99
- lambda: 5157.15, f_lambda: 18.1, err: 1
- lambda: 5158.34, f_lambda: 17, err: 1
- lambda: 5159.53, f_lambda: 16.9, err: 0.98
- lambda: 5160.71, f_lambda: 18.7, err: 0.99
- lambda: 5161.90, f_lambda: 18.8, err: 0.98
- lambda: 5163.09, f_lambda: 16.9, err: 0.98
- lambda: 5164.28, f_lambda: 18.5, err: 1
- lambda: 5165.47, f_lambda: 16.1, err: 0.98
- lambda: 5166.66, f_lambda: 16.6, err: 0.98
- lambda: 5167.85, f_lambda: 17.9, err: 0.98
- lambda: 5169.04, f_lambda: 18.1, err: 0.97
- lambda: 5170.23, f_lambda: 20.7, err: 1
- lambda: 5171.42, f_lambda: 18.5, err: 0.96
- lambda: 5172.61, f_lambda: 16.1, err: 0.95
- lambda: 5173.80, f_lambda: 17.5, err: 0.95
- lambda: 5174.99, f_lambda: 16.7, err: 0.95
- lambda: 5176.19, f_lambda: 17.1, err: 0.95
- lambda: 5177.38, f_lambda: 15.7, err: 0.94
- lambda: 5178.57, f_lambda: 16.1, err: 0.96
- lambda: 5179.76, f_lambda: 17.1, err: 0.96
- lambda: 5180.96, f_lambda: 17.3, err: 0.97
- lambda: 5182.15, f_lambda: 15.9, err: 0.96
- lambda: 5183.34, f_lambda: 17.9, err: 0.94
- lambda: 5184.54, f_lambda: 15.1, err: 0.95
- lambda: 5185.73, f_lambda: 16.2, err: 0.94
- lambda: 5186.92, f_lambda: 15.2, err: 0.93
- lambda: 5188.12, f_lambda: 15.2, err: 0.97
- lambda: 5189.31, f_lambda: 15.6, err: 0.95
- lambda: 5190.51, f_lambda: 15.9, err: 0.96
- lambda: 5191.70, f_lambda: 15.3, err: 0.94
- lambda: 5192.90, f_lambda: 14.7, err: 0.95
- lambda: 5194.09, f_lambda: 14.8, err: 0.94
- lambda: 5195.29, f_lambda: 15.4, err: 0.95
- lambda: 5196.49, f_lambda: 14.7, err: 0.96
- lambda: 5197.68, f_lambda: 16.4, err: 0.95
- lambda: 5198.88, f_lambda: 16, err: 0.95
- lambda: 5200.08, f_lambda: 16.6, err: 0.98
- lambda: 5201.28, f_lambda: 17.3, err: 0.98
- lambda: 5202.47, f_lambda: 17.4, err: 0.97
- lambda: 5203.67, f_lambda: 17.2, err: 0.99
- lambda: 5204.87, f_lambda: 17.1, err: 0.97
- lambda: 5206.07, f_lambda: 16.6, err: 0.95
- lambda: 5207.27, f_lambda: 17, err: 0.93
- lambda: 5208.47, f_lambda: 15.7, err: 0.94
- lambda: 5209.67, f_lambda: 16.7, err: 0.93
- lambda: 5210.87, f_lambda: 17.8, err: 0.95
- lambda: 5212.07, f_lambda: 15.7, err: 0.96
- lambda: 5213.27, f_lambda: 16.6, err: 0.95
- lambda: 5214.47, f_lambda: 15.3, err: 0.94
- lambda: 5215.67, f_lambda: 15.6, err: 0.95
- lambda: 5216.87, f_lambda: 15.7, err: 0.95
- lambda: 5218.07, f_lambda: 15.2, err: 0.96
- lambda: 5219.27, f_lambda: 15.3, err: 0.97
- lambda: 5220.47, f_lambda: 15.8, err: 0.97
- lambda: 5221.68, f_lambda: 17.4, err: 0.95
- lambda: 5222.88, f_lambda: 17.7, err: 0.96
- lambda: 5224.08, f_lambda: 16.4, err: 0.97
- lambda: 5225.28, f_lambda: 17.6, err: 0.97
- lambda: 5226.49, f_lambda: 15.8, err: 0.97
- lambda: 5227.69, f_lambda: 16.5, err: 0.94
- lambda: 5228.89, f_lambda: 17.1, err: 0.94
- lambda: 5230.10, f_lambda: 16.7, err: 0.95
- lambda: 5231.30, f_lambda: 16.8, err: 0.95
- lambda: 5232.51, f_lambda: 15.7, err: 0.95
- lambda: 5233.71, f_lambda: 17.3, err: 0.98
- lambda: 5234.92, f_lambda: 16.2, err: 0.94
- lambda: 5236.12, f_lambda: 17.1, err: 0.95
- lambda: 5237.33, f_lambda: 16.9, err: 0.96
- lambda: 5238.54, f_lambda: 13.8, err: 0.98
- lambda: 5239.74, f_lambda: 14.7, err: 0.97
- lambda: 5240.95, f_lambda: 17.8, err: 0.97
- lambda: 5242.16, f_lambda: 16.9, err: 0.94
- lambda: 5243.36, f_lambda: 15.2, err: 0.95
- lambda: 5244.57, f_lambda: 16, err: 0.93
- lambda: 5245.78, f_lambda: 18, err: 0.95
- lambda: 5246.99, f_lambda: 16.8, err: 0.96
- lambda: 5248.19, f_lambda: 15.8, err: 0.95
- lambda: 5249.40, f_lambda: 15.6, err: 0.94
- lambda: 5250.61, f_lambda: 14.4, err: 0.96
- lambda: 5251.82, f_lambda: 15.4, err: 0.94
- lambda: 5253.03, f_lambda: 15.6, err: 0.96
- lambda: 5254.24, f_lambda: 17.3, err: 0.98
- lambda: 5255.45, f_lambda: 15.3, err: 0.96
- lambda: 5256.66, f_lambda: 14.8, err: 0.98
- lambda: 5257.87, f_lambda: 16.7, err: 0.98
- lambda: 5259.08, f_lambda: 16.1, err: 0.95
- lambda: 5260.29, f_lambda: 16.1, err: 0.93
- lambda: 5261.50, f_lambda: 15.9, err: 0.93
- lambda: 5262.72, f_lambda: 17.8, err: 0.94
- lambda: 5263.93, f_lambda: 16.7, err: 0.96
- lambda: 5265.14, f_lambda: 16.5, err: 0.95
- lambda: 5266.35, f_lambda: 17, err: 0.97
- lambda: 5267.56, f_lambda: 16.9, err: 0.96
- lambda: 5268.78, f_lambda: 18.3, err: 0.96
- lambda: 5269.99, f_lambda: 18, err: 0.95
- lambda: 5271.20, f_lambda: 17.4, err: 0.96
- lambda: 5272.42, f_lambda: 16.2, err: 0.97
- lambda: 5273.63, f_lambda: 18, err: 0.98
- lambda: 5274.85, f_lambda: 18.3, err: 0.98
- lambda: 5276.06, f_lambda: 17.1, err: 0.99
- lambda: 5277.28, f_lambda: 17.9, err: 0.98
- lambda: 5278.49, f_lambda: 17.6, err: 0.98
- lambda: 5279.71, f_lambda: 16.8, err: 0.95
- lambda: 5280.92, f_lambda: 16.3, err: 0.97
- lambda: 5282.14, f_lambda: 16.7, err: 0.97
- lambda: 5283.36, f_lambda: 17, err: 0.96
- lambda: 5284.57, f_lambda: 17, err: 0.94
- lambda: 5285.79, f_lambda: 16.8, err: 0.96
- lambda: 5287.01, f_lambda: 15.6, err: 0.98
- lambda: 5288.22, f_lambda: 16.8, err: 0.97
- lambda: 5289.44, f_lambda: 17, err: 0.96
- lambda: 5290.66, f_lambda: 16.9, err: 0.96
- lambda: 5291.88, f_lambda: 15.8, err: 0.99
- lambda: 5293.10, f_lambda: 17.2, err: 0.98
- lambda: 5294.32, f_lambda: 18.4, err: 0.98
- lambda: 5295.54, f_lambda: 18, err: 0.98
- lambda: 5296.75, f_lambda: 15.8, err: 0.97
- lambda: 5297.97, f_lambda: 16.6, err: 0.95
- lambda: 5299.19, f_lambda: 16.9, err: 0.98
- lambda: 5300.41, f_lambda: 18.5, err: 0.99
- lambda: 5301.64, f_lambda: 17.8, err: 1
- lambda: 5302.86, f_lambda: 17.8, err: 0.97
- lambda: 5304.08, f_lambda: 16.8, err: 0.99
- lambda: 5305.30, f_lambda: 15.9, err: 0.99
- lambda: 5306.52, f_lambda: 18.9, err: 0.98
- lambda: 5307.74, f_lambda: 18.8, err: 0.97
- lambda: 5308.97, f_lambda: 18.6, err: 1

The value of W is 16.4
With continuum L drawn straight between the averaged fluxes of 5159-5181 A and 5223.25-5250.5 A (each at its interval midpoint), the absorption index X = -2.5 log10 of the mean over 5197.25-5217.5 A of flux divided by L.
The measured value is 0.02 mag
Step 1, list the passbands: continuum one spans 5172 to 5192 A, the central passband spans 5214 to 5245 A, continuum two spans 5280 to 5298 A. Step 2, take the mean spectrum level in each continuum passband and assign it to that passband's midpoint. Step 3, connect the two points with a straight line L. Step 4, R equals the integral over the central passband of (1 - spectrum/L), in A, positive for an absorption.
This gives 0.5 A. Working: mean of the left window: 16.2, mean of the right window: 16.8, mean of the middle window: 16.3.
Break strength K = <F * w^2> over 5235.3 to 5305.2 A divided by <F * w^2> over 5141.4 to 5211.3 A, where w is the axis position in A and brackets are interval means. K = 1.0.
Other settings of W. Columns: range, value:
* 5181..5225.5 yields 16.2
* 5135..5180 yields 17.1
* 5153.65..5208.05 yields 16.7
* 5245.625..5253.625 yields 15.8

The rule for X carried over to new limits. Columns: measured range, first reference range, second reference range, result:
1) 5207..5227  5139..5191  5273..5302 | 0.05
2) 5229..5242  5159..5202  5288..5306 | 0.03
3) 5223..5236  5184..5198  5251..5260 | -0.07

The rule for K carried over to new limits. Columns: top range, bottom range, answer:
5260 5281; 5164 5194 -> 1.07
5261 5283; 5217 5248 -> 1.06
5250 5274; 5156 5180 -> 0.98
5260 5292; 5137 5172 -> 1.03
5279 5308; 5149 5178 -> 1.03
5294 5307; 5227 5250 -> 1.09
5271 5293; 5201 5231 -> 1.05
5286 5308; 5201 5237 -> 1.07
